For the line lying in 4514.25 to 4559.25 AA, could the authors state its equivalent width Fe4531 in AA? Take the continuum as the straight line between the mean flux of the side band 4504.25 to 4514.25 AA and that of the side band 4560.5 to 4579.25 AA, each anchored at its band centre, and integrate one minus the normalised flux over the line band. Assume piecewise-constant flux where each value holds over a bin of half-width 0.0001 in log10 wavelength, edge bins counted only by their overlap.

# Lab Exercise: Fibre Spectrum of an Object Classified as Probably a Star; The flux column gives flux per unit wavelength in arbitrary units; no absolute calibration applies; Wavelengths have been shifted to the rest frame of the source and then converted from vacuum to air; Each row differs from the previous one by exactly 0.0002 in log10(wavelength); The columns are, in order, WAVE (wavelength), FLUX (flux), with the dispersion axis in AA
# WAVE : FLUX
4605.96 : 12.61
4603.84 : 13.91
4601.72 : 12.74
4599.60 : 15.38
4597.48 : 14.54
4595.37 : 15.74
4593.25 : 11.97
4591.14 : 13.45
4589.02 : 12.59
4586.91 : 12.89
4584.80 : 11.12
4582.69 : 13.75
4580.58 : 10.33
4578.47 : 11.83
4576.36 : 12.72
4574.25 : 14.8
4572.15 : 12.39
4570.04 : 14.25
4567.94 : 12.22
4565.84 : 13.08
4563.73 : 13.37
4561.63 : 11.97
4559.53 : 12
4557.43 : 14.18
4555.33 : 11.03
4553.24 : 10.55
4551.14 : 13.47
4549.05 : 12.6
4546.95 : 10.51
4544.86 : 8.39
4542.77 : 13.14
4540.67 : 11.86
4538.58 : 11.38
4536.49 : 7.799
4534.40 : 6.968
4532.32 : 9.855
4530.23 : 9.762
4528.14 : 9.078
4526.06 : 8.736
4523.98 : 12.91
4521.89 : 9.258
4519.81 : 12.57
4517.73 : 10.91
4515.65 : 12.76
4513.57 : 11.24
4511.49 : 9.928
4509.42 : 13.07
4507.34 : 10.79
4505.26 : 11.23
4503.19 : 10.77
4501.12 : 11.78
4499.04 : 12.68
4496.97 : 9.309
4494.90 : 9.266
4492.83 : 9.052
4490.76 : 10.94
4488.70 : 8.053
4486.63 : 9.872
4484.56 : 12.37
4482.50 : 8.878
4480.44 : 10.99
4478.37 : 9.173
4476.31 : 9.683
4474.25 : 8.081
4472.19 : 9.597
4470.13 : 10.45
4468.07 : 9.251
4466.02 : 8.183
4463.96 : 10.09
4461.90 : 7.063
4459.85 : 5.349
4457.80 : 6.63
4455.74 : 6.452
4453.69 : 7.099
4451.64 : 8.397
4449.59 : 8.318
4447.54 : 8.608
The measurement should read 4.4 AA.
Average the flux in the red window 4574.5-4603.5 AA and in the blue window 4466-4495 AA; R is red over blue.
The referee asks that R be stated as 1.4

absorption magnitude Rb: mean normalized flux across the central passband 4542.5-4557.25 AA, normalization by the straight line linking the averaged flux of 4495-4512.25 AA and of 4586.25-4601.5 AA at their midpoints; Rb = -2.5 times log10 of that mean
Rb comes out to 0.09 mag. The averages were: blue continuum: 11.1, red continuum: 13.8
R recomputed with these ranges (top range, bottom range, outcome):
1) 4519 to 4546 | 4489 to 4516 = 0.93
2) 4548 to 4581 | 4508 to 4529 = 1.14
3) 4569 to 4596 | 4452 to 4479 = 1.56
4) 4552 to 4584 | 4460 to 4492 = 1.34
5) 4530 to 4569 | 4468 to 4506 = 1.12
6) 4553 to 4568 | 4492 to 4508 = 1.17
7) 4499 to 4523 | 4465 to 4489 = 1.18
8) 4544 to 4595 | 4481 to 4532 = 1.16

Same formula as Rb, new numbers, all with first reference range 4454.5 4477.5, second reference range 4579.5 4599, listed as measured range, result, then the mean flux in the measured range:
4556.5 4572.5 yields -0.08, 12.9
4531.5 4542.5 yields 0.12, 9.82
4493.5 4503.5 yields -0.13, 10.7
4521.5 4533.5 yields 0.07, 9.94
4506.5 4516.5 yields -0.16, 11.6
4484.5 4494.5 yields -0.07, 9.78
